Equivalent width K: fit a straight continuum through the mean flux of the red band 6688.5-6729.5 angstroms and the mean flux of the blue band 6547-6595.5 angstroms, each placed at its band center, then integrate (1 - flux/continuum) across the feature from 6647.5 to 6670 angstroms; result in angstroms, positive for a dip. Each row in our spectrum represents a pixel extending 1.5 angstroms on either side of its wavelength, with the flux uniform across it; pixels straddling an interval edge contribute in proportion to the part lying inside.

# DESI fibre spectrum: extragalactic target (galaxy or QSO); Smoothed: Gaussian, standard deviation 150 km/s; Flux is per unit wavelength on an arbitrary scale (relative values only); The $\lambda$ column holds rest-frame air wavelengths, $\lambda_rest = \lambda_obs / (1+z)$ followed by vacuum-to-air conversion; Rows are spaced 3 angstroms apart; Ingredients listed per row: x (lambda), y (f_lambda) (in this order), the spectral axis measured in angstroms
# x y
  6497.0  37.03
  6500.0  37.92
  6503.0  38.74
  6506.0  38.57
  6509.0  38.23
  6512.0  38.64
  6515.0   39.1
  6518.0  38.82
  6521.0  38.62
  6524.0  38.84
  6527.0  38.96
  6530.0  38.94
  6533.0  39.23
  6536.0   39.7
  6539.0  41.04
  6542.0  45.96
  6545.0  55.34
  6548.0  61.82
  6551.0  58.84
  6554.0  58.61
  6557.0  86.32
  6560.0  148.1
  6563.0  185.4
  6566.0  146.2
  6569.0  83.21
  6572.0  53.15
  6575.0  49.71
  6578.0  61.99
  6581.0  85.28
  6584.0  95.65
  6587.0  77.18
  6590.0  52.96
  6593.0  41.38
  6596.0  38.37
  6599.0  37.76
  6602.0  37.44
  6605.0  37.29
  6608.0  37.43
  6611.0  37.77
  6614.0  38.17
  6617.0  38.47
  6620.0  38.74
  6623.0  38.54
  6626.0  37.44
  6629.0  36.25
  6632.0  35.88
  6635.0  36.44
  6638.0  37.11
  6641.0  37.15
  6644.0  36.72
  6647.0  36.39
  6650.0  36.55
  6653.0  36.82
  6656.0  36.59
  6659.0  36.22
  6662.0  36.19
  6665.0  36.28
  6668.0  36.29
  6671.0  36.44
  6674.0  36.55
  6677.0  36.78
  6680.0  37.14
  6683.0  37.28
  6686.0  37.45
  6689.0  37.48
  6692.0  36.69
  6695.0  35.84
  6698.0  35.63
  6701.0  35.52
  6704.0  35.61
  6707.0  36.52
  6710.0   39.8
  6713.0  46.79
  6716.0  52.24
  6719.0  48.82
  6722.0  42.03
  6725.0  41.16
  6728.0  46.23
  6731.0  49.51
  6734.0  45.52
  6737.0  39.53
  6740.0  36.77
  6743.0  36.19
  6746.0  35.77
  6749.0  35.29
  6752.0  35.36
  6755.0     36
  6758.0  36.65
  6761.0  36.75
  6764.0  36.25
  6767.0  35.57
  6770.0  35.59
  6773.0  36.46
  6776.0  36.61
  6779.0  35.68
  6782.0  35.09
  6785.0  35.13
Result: 7.9 angstroms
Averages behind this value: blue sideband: 83.4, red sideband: 40.8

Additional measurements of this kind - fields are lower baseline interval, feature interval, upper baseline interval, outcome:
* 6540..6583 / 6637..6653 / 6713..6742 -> 6.8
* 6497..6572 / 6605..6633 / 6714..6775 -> 7.9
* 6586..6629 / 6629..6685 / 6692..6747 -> 6.3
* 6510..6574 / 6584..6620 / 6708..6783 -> 7.9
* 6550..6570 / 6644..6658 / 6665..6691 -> 4.5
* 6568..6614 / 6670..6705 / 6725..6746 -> 7.1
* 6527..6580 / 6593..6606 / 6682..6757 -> 5.2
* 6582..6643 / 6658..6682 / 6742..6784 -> 2.5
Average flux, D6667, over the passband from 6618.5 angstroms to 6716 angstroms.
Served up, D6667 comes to 37.3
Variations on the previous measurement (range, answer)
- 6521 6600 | 67.3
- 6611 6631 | 37.9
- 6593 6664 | 37.3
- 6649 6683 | 36.6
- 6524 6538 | 39.2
